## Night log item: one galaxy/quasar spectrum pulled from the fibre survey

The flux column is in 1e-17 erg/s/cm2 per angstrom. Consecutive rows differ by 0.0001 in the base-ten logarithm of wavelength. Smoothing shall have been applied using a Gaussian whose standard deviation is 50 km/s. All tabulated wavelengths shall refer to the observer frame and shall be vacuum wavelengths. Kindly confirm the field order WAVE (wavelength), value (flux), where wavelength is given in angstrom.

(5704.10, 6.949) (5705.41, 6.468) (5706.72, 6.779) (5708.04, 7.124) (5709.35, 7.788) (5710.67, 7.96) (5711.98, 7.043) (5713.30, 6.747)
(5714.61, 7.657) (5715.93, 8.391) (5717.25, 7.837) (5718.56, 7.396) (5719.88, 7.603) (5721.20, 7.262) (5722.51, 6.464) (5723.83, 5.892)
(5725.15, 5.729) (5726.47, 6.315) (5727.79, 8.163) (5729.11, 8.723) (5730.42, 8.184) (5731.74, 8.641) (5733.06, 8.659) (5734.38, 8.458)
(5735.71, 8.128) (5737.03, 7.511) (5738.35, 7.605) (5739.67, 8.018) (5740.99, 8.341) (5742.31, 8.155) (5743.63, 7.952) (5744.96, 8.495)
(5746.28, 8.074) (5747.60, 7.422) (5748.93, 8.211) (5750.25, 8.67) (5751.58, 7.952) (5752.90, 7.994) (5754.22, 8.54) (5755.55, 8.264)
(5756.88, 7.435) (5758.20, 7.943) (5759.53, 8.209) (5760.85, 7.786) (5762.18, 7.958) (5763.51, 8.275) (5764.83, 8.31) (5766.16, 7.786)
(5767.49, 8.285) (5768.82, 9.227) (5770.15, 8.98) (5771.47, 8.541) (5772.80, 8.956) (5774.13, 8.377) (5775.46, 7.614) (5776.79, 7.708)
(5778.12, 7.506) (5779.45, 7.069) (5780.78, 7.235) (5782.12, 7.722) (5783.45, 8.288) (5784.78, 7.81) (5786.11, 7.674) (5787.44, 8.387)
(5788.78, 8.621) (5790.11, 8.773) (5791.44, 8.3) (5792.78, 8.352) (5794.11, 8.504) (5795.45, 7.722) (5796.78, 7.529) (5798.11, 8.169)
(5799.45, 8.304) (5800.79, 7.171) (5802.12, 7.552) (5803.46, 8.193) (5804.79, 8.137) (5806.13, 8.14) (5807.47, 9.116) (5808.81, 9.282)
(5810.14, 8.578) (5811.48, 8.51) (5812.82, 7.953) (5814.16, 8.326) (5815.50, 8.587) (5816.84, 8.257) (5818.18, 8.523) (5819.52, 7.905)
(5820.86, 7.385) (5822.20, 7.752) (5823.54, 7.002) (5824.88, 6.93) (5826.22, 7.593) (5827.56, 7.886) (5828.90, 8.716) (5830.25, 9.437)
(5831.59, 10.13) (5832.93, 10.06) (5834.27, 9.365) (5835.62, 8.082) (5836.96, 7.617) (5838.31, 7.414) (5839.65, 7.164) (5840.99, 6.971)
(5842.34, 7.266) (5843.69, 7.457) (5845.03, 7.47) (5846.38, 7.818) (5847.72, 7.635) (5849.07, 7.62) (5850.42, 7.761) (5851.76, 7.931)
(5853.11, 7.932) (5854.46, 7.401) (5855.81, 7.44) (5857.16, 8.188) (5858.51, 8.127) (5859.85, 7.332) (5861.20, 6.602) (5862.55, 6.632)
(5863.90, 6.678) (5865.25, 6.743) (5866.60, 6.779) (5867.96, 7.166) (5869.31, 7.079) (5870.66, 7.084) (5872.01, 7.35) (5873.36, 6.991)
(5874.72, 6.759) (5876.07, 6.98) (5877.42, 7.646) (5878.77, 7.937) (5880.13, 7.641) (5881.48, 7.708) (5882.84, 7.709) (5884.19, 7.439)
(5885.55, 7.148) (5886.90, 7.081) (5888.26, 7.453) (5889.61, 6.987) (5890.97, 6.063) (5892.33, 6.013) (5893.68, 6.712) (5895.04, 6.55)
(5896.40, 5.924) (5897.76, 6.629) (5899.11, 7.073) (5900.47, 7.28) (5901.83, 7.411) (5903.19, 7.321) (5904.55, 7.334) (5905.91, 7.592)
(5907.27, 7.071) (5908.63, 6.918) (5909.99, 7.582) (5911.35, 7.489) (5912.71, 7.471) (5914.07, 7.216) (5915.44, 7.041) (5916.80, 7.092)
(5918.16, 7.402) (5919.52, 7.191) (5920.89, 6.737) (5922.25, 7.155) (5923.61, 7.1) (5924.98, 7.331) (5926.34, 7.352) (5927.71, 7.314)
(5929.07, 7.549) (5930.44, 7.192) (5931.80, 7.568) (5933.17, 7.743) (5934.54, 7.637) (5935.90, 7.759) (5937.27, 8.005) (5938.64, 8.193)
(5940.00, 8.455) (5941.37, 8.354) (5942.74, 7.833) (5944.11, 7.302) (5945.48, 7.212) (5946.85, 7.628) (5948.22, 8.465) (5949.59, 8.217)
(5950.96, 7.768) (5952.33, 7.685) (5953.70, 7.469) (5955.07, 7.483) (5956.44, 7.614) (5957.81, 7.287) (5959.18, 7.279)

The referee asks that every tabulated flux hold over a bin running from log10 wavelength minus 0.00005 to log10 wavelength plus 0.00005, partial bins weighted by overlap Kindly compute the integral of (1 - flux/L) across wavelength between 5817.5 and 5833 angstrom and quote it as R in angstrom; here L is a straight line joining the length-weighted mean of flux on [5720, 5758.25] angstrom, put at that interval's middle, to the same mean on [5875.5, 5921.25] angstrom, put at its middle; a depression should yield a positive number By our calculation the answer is -1.56 angstrom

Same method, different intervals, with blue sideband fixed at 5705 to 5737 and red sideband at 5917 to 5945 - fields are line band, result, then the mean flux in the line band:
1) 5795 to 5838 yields -4.18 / 8.24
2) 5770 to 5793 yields -1.78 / 8.08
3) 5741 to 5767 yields -2.05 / 8.08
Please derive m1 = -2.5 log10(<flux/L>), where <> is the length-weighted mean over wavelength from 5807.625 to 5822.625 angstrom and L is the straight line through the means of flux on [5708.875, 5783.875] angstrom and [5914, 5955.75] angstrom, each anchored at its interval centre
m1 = -0.074 mag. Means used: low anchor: 7.88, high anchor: 7.57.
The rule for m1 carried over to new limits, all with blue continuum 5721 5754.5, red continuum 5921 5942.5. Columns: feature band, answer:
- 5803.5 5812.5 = -0.108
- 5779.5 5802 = -0.030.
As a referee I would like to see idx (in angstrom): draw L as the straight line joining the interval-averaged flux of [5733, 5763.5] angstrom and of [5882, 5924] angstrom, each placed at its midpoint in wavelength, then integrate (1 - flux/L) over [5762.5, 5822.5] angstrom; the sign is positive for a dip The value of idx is -3.0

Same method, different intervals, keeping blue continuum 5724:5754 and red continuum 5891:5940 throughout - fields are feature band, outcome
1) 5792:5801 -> -0.3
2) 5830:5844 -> -1.3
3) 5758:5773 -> -1.0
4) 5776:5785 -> 0.2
